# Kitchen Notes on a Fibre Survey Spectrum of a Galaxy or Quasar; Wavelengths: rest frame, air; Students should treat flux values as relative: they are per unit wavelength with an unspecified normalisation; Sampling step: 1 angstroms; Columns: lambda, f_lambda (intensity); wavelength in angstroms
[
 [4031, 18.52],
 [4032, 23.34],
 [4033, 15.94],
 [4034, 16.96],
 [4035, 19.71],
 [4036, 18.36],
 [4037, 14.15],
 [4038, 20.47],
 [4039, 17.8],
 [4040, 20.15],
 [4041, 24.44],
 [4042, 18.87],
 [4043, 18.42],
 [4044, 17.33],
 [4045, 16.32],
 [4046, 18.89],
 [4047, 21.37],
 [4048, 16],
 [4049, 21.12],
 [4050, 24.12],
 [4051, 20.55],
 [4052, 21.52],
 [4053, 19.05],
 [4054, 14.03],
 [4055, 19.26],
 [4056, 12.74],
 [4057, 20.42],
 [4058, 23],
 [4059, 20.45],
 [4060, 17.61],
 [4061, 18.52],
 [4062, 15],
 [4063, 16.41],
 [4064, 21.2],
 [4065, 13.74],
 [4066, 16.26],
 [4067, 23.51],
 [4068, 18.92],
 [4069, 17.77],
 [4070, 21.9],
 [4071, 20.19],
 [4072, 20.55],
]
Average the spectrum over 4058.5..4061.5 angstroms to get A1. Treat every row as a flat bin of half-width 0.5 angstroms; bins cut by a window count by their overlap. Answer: 18.9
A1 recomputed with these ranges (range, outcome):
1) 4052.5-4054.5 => 16.5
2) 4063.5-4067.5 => 18.7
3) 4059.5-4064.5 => 17.7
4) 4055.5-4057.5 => 16.6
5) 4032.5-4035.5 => 17.5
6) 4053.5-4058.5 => 17.9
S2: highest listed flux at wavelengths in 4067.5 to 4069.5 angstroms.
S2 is 18.92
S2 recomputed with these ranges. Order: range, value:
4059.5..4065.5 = 21.2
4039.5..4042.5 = 24.44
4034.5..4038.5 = 20.47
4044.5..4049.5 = 21.37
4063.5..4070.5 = 23.51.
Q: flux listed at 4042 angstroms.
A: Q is 18.87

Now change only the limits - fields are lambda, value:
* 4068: 18.92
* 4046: 18.89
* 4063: 16.41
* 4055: 19.26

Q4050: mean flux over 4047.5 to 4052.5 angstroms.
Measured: 20.7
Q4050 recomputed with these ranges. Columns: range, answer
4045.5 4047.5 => 20.1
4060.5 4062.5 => 16.8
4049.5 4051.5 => 22.3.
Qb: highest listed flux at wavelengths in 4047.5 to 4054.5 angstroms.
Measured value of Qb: 24.12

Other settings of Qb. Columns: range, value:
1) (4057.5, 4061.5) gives 23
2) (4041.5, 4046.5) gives 18.89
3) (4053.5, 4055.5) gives 19.26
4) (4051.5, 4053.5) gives 21.52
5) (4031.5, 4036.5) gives 23.34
